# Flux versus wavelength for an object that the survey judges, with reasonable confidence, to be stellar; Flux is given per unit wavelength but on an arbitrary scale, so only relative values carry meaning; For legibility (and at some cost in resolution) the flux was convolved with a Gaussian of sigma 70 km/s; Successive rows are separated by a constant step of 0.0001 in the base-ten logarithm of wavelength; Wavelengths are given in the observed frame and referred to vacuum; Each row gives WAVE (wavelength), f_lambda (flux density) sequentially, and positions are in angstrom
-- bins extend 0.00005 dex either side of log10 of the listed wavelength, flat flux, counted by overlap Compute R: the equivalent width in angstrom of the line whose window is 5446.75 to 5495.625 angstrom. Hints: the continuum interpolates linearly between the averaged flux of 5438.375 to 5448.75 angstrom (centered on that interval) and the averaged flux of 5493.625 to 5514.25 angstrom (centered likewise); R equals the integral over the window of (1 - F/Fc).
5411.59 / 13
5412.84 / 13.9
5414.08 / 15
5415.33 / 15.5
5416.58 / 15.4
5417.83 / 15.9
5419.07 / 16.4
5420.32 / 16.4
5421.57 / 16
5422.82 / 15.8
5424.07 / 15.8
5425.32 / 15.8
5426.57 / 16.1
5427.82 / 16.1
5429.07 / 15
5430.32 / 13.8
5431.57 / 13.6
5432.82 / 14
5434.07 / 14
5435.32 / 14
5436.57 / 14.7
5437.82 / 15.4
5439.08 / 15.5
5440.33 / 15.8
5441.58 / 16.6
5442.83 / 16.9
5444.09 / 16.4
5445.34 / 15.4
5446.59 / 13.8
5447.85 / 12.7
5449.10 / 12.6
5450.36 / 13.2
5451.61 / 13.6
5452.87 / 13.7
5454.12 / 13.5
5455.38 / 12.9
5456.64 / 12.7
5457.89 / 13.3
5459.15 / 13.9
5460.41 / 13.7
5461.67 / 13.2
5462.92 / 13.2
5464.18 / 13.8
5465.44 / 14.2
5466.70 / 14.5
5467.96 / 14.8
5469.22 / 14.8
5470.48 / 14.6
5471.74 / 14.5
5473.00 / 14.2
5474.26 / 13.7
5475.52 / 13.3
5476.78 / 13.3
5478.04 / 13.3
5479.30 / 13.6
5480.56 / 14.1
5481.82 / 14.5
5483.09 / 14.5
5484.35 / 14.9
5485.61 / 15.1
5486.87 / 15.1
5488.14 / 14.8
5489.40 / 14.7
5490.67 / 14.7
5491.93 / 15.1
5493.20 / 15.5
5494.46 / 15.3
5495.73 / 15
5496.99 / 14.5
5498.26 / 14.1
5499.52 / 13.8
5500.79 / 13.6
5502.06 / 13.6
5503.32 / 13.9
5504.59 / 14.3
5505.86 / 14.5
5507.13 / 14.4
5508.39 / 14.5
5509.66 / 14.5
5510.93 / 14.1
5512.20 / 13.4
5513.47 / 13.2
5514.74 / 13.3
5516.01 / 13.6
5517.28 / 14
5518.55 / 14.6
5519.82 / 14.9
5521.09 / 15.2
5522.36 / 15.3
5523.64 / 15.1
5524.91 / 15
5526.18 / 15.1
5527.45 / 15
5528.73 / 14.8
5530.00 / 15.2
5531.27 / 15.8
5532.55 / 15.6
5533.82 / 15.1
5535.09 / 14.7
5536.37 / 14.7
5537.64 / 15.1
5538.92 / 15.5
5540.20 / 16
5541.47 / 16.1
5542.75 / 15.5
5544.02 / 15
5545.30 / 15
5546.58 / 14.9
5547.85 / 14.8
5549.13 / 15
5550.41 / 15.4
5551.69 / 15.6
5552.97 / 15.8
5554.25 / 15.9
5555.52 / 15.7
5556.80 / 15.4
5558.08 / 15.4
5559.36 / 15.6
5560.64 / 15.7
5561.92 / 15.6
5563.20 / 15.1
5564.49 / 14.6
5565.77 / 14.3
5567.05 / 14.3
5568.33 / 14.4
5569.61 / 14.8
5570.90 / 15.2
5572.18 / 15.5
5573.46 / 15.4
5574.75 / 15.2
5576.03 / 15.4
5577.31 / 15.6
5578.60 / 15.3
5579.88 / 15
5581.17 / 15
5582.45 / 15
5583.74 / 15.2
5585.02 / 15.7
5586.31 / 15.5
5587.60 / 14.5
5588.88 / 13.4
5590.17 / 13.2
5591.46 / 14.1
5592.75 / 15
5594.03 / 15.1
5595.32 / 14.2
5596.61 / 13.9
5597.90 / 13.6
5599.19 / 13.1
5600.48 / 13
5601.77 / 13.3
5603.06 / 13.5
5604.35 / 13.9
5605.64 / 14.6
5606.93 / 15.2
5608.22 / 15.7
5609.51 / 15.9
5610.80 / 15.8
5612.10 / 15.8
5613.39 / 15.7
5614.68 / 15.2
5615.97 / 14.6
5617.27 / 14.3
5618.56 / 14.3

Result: 2.4 angstrom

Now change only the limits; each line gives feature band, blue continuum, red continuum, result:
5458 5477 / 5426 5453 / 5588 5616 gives 0.9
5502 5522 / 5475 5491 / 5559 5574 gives 0.5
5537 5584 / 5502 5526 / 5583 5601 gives -3.2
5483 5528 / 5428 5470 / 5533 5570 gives 0.8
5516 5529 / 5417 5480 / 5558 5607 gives -0.2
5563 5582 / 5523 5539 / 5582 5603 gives -0.7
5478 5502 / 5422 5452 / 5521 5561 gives 0.9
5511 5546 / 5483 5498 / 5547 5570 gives 0.5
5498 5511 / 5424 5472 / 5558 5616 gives 0.4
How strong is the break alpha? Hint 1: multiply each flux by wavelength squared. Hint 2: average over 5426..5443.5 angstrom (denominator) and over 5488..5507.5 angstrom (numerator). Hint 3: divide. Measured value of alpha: 1.0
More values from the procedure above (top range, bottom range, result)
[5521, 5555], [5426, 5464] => 1.10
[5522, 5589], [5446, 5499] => 1.11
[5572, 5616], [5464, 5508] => 1.07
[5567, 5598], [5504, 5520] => 1.08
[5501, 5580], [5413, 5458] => 1.05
